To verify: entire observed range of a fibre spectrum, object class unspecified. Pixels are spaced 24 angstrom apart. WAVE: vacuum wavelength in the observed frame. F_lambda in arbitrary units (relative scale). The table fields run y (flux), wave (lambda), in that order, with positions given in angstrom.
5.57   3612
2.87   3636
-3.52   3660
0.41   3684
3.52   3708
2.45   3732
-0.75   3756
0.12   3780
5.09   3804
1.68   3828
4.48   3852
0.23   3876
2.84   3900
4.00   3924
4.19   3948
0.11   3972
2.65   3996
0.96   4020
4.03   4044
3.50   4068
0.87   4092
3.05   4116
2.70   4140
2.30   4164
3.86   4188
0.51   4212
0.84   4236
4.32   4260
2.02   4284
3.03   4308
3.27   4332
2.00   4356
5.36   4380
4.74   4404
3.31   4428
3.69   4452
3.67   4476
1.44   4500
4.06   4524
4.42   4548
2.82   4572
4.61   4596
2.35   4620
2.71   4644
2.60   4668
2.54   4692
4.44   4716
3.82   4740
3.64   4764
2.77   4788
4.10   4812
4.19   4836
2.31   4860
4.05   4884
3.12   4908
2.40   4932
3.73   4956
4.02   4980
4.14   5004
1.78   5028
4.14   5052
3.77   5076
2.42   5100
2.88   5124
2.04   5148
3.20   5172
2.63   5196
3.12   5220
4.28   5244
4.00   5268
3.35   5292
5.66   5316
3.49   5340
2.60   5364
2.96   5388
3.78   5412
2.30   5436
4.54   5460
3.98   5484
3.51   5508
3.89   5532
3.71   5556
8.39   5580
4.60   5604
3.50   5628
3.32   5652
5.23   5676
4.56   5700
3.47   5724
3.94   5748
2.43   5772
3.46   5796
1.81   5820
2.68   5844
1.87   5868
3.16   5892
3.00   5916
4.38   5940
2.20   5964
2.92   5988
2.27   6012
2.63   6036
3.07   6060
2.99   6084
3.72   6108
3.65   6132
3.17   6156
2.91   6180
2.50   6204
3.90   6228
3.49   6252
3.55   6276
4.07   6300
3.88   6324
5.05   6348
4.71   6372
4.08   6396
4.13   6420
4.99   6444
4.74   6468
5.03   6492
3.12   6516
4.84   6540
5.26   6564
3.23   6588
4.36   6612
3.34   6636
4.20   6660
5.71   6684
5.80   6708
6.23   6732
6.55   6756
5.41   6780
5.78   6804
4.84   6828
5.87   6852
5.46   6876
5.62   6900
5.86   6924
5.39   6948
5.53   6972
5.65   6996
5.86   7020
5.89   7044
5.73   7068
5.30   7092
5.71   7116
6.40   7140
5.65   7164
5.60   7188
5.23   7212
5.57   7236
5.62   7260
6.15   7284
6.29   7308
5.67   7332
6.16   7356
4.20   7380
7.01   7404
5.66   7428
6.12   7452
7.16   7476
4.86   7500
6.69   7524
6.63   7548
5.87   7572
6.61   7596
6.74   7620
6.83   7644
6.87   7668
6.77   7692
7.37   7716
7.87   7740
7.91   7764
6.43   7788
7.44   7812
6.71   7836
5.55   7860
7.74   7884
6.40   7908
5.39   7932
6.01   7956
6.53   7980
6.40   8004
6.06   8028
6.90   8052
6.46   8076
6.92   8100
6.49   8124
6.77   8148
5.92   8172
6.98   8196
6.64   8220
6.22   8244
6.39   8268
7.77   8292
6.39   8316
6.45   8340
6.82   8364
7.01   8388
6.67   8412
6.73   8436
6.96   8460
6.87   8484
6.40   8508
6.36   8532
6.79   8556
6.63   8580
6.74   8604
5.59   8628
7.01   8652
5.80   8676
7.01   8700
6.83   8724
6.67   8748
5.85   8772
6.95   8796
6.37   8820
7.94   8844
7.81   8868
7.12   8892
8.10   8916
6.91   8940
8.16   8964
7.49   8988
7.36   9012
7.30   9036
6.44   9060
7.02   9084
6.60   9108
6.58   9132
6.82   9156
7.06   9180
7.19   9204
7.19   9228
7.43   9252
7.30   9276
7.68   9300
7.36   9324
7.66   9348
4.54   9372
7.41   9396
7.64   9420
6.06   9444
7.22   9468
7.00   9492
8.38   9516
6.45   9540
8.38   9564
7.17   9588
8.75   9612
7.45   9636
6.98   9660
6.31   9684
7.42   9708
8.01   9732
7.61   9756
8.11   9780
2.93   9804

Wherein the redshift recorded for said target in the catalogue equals 0.67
